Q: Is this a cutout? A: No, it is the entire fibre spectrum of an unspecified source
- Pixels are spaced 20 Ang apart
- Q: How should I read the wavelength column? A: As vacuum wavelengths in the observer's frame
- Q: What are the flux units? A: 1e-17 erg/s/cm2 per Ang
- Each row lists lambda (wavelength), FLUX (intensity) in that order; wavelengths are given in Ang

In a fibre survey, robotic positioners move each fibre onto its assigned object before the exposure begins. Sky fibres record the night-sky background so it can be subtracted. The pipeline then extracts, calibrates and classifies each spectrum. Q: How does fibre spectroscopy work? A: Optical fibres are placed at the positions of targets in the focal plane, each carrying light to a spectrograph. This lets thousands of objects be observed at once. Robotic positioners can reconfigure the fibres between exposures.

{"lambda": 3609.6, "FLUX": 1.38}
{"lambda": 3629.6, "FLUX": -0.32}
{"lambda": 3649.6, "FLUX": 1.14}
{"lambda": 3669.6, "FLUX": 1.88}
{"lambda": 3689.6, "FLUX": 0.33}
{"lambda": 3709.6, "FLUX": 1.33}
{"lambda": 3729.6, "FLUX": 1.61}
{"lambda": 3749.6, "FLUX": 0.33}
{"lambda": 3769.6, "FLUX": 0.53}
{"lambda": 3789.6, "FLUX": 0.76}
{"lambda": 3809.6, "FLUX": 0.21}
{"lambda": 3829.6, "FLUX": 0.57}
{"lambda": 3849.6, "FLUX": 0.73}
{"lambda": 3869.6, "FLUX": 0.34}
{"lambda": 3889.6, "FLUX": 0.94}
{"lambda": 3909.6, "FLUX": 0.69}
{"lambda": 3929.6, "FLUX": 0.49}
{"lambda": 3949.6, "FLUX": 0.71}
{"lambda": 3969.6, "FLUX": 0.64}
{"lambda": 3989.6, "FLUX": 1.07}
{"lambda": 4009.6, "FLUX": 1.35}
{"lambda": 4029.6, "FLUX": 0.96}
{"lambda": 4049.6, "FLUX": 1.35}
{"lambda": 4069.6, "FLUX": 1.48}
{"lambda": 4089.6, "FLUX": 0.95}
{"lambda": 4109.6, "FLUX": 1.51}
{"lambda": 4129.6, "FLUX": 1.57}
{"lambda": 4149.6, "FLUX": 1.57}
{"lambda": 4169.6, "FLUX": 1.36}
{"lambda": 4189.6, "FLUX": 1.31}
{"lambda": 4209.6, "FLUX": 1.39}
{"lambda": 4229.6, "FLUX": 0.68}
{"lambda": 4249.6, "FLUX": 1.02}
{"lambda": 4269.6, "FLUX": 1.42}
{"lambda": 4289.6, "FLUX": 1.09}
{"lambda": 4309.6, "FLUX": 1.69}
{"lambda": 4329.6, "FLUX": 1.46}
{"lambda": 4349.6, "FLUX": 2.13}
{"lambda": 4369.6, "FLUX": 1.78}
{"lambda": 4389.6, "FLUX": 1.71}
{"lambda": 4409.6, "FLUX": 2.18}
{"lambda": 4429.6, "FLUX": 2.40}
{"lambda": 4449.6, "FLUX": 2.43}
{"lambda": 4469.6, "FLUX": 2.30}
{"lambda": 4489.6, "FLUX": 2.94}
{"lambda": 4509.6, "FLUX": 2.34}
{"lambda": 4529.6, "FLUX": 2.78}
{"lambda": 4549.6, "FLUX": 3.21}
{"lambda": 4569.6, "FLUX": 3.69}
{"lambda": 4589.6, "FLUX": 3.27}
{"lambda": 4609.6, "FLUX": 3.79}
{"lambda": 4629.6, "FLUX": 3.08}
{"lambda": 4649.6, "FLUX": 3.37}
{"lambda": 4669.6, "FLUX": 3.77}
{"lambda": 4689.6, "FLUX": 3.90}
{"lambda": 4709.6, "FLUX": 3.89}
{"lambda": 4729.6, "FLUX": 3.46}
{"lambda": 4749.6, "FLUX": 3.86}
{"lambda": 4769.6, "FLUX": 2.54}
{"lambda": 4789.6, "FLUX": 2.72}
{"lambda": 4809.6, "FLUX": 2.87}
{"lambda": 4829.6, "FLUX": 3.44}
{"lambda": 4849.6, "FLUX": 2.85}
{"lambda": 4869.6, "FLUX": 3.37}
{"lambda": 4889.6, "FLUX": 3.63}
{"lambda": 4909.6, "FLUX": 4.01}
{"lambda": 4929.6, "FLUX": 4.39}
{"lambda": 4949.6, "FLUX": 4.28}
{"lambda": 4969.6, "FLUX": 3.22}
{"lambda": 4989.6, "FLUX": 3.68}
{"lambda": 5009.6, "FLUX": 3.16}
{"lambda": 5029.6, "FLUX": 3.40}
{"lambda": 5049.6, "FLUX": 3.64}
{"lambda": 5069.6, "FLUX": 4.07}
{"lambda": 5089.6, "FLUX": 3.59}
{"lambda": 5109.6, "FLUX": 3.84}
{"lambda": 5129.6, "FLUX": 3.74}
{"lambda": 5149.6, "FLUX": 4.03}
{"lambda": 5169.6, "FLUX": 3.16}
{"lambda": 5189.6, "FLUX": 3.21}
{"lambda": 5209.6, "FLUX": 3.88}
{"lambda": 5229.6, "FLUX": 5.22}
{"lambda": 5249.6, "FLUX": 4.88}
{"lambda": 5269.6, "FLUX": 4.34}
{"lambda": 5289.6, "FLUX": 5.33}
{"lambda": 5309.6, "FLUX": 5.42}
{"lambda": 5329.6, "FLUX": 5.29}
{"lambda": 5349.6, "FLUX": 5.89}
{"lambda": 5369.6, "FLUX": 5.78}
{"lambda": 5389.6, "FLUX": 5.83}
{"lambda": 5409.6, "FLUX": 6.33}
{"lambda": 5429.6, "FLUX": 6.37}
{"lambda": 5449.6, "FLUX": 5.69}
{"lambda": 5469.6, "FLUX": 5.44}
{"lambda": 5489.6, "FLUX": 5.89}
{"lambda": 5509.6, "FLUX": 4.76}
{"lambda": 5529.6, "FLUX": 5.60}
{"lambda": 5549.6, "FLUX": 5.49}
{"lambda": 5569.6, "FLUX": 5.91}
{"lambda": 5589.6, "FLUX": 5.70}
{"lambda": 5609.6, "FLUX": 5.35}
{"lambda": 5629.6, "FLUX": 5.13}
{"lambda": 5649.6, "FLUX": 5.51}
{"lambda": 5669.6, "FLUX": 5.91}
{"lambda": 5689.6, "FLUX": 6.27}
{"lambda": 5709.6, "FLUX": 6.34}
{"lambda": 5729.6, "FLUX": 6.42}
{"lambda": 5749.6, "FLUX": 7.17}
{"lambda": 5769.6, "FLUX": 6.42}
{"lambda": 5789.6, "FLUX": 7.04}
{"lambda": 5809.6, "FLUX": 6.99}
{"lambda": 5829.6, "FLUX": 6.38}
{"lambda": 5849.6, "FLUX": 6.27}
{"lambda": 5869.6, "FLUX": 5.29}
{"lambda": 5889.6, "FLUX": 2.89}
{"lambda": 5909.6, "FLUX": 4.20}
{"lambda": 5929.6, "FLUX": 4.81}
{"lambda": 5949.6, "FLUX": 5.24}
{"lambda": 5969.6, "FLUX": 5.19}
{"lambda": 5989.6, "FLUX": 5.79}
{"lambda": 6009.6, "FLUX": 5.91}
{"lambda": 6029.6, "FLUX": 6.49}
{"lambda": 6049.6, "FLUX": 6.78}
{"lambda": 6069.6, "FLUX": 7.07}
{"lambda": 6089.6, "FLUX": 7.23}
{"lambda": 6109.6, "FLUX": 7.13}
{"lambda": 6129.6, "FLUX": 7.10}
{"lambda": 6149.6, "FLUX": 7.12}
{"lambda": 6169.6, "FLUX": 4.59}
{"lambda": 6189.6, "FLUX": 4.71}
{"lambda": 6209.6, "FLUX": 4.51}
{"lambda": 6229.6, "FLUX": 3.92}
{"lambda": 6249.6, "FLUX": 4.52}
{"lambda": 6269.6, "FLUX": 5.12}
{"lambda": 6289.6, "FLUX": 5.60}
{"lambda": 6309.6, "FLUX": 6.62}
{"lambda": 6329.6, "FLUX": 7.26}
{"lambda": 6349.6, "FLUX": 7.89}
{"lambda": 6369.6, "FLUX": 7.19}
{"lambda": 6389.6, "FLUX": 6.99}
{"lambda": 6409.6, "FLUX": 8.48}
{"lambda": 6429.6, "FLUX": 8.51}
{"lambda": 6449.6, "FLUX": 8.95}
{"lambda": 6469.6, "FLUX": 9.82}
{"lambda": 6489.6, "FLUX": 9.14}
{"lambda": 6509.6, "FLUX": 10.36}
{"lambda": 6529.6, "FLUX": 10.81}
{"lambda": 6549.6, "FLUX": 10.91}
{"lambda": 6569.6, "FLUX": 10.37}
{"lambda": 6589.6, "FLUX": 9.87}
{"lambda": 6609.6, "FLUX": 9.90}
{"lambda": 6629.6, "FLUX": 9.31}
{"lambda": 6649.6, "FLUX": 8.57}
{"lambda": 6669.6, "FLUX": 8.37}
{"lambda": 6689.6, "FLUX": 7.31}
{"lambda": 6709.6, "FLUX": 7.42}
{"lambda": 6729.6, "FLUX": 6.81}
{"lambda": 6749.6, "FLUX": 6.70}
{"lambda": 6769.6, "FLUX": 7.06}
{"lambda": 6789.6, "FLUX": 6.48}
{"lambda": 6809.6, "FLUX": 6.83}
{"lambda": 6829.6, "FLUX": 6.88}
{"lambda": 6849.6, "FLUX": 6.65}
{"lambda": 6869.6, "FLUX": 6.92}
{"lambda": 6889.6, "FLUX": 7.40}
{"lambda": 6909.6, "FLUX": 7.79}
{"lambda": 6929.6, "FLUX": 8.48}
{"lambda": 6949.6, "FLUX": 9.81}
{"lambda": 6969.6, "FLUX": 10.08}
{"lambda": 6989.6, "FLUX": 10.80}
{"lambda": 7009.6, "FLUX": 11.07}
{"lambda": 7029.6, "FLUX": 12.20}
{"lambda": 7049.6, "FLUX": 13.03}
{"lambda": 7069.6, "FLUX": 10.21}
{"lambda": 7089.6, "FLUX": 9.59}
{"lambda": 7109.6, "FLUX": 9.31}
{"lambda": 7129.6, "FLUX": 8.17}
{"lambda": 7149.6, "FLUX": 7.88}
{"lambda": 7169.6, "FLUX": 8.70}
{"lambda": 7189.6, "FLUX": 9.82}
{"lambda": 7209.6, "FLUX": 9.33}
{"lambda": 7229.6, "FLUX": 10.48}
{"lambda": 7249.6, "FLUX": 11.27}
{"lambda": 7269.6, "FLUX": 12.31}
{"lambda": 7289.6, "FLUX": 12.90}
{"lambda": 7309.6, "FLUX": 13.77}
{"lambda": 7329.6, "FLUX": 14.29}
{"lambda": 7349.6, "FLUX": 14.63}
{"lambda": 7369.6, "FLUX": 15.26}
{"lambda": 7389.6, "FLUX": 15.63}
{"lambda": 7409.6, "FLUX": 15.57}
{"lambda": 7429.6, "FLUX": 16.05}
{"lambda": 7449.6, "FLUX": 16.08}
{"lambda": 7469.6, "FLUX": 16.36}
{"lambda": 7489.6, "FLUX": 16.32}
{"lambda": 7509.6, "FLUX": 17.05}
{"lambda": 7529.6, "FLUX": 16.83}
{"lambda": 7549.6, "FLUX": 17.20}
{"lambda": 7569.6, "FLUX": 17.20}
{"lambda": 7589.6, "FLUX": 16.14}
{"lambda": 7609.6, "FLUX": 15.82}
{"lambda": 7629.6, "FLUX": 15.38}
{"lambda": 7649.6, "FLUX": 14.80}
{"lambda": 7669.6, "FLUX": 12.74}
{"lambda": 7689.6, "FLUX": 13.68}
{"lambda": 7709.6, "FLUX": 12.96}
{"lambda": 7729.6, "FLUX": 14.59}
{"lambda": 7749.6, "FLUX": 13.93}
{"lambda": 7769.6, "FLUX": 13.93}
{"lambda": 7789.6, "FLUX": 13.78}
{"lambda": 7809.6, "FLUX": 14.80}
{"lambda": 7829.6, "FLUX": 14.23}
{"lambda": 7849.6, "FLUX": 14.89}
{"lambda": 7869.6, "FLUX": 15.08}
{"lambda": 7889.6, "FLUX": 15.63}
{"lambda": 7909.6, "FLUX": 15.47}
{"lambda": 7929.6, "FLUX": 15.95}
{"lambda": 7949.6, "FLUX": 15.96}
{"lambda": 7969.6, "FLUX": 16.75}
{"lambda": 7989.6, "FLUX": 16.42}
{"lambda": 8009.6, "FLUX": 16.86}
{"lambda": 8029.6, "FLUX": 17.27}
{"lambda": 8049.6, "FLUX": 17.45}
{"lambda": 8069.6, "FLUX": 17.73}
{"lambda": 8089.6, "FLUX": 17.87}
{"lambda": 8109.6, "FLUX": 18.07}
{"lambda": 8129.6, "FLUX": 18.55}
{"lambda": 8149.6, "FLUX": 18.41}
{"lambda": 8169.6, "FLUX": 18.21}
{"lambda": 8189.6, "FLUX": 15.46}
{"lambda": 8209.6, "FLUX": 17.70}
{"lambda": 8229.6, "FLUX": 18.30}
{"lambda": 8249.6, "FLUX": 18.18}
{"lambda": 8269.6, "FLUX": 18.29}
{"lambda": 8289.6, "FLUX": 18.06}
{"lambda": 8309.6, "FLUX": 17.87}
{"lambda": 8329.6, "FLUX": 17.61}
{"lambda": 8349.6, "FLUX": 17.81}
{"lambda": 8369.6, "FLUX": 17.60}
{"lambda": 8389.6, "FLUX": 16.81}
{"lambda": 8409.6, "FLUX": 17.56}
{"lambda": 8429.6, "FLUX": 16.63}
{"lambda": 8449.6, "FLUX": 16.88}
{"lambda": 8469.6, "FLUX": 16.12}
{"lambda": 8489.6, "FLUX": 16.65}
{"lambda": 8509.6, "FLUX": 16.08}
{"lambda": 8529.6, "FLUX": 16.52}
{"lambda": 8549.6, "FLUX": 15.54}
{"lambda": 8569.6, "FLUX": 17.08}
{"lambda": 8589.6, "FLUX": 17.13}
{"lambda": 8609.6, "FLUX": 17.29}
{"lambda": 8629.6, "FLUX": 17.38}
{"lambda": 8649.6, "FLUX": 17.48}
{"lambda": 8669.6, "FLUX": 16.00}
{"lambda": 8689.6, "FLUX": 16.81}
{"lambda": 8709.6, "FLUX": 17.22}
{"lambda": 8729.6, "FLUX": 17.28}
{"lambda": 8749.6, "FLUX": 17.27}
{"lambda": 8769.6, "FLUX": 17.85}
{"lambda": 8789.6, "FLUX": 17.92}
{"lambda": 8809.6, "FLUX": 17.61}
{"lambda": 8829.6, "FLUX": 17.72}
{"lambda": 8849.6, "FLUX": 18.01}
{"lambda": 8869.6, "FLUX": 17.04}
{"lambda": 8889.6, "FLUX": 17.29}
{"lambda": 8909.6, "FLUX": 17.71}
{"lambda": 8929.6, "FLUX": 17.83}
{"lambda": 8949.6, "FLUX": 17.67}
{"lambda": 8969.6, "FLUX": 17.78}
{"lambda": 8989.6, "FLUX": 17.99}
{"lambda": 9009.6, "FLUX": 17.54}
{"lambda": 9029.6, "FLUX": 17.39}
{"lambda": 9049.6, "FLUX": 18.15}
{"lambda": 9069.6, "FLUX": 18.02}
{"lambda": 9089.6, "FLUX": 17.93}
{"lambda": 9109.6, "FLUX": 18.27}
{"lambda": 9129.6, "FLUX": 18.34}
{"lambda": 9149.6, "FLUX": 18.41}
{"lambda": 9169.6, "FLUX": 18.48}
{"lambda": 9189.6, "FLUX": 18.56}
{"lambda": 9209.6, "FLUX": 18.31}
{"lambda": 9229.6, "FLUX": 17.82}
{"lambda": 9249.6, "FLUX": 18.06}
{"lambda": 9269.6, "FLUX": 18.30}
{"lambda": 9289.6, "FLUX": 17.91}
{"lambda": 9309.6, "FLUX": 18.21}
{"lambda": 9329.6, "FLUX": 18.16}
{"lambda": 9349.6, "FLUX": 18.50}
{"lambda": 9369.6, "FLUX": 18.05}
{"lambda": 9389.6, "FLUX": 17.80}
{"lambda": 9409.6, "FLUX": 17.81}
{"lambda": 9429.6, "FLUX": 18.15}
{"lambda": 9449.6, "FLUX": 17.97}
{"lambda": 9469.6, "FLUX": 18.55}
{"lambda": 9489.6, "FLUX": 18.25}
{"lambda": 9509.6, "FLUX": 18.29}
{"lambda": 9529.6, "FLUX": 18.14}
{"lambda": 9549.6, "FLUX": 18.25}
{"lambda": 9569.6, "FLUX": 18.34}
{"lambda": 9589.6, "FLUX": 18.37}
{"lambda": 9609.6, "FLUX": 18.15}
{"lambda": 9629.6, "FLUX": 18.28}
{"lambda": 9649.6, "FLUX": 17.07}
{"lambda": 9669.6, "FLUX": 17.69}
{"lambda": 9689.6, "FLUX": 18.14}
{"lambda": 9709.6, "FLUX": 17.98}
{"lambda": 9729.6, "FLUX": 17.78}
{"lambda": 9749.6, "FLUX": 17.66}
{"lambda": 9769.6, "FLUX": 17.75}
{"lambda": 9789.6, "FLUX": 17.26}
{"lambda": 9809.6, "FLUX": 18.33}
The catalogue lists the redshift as 0.000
